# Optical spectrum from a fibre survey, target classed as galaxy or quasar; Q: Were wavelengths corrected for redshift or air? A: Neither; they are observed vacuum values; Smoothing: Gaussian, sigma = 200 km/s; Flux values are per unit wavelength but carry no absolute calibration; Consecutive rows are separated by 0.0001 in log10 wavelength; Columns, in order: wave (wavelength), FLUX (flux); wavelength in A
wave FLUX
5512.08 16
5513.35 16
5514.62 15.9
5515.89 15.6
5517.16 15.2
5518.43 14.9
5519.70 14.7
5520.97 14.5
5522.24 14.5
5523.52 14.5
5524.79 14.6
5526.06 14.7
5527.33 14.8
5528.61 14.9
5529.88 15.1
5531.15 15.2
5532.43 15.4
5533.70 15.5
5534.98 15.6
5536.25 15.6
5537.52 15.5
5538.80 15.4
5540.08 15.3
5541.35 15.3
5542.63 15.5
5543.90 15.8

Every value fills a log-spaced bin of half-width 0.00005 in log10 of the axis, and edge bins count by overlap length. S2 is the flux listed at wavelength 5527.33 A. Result 14.8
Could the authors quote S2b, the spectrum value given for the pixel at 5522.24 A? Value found 14.5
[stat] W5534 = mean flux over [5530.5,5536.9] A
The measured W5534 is 15.5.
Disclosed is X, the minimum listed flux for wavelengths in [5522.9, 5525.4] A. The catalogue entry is 14.5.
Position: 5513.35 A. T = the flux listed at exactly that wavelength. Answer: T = 16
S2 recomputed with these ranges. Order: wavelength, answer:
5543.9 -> 15.8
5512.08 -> 16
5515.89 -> 15.6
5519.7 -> 14.7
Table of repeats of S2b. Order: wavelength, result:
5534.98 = 15.6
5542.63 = 15.5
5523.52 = 14.5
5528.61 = 14.9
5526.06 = 14.7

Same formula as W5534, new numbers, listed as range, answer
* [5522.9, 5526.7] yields 14.6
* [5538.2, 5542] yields 15.3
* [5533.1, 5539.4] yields 15.5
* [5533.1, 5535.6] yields 15.5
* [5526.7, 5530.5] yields 14.9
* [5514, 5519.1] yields 15.4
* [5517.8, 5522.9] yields 14.6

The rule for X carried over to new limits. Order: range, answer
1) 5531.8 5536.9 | 15.4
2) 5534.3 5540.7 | 15.3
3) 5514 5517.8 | 15.2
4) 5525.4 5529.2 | 14.7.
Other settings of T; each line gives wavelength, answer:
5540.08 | 15.3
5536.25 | 15.6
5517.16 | 15.2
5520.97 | 14.5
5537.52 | 15.5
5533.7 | 15.5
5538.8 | 15.4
